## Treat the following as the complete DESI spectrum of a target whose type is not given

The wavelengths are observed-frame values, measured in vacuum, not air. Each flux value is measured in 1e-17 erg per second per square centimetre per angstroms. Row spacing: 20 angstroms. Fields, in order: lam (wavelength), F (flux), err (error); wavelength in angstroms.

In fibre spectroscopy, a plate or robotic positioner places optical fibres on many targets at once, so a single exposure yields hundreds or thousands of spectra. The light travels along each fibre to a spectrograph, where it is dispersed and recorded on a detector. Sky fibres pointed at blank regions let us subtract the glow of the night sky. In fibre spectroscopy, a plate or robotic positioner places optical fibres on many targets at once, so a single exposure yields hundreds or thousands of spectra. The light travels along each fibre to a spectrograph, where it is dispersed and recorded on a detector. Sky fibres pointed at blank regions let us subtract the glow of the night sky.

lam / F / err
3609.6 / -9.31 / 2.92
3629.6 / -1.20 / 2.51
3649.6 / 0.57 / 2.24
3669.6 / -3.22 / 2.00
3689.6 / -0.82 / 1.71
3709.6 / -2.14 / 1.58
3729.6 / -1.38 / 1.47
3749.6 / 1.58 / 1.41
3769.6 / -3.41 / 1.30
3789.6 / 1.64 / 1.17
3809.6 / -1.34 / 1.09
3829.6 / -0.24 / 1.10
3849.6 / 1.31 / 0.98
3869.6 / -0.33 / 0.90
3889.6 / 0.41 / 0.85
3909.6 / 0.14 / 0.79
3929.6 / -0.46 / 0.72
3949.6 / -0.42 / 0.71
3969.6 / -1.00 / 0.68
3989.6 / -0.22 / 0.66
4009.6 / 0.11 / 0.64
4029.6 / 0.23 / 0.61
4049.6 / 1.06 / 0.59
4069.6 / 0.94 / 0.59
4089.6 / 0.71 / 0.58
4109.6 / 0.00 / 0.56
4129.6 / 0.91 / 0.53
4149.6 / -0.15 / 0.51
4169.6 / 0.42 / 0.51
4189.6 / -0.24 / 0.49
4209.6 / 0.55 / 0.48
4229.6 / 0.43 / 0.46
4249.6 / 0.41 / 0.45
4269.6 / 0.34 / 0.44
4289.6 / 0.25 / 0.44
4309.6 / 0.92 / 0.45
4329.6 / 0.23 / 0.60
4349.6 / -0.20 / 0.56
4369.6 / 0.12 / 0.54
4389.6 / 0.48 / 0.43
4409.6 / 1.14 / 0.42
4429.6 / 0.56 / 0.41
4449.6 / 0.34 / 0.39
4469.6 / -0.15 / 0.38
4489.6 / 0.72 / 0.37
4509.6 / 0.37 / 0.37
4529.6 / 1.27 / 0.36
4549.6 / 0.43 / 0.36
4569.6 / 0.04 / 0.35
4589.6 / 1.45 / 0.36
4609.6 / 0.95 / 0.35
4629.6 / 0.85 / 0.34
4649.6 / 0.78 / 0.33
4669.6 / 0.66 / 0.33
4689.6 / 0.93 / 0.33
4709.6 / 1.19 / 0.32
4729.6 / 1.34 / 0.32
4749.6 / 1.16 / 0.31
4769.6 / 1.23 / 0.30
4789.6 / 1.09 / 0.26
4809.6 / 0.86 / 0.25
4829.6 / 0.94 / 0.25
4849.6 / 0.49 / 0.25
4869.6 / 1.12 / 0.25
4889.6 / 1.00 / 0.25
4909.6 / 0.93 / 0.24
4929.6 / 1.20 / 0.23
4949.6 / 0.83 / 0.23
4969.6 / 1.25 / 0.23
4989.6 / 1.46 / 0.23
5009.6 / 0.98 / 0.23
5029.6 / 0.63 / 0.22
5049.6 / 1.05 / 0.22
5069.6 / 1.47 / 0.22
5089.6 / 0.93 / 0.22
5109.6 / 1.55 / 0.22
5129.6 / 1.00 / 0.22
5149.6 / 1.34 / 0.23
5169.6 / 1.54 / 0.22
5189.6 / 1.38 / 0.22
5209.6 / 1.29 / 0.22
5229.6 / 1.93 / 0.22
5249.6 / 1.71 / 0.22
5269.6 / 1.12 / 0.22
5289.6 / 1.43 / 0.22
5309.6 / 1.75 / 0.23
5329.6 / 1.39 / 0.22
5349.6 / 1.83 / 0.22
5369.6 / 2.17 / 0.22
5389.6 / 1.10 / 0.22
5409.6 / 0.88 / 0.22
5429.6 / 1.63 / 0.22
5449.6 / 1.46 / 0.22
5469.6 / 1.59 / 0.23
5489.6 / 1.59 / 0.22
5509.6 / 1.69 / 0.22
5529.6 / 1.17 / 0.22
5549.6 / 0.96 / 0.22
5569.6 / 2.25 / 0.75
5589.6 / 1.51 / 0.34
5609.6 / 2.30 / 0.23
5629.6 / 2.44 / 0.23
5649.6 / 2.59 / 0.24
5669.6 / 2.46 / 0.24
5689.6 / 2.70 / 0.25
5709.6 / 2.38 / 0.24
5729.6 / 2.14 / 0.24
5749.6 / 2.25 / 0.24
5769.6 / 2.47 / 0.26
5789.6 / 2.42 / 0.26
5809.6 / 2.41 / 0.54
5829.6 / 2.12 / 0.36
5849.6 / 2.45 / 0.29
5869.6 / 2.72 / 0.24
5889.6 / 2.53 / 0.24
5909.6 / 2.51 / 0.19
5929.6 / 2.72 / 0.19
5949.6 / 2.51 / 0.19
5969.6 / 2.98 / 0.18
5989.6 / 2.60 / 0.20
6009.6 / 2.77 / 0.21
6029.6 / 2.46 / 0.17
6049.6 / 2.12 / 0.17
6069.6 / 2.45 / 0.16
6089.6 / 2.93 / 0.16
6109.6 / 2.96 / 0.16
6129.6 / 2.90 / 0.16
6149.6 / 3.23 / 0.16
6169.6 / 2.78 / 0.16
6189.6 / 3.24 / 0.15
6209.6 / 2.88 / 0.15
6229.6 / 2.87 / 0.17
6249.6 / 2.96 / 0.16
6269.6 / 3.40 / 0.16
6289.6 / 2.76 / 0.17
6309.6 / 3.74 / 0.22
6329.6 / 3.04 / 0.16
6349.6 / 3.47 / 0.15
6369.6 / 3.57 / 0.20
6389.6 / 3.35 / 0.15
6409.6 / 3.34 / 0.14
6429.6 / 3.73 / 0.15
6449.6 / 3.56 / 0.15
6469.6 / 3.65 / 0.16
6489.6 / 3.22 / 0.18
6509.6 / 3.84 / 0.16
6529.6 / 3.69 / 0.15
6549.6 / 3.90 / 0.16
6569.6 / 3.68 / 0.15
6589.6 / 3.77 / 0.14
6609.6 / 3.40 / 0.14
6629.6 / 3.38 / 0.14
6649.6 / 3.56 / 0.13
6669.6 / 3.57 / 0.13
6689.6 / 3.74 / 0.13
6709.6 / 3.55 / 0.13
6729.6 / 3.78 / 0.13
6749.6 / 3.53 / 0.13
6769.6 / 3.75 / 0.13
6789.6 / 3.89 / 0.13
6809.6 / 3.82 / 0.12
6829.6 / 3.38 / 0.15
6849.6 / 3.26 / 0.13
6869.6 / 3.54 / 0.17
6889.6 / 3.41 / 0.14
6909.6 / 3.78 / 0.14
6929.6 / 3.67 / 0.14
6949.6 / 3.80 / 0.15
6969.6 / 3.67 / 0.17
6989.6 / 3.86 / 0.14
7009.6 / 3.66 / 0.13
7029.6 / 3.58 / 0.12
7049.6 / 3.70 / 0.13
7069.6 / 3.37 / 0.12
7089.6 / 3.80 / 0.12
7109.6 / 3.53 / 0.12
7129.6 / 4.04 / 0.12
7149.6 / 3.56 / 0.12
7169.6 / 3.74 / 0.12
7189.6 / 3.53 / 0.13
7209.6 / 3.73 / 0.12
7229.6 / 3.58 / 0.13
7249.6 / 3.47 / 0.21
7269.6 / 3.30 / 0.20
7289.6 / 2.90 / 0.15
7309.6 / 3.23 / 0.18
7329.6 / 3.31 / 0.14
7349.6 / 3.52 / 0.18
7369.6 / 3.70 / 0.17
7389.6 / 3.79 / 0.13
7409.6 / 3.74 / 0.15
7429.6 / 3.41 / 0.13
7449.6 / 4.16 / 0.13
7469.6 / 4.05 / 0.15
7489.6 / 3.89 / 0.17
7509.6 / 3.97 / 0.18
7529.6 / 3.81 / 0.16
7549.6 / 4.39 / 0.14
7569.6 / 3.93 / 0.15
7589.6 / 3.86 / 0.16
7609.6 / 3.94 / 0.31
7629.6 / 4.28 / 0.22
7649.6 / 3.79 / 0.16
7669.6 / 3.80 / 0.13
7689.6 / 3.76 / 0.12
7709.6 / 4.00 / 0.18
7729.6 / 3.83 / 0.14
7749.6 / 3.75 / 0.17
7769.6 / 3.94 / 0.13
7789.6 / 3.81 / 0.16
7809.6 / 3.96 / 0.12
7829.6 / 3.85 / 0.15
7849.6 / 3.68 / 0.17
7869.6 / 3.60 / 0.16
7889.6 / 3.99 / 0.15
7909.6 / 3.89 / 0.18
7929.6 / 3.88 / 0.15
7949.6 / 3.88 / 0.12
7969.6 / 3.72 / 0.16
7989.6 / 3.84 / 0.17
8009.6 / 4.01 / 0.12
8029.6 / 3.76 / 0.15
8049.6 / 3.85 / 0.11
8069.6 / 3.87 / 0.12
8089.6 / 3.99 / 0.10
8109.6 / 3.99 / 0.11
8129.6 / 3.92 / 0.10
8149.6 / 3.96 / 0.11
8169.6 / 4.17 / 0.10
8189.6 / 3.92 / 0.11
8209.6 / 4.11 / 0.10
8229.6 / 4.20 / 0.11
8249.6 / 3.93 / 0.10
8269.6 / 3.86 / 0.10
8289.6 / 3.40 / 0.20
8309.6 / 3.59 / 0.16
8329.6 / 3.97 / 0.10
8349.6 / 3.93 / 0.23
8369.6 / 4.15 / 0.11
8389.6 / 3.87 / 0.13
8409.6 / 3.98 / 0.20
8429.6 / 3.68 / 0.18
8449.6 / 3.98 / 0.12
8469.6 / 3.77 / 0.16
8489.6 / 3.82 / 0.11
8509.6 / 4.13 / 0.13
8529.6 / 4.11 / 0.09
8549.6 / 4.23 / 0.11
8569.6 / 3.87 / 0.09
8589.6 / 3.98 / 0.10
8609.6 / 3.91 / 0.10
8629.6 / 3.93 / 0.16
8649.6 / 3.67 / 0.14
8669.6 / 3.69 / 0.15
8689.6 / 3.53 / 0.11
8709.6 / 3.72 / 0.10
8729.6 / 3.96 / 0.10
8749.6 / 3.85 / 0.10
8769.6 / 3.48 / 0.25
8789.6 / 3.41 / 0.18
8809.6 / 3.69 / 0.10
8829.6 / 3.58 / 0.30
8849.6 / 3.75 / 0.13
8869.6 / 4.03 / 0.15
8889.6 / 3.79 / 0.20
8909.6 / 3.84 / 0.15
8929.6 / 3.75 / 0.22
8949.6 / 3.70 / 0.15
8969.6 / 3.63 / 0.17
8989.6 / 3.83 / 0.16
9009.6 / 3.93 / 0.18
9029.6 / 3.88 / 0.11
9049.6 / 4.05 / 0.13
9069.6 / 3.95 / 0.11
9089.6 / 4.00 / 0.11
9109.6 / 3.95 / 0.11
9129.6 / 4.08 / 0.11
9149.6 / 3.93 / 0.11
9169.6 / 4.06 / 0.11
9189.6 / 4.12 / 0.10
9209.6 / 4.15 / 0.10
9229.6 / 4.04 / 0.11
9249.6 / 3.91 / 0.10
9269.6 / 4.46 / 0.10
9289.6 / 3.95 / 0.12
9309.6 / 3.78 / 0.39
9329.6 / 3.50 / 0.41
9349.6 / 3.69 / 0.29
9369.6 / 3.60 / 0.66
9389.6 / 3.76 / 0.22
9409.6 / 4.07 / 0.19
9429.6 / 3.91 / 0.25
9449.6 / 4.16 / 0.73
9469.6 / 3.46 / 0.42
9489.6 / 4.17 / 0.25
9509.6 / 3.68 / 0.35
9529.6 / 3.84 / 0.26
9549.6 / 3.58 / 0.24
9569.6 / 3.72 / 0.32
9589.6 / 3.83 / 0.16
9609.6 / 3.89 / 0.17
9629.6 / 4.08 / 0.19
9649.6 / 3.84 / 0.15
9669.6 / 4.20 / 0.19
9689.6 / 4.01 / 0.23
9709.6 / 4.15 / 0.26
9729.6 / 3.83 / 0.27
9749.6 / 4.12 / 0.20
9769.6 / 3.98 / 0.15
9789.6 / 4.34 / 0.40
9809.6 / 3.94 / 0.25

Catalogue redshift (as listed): 0.408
